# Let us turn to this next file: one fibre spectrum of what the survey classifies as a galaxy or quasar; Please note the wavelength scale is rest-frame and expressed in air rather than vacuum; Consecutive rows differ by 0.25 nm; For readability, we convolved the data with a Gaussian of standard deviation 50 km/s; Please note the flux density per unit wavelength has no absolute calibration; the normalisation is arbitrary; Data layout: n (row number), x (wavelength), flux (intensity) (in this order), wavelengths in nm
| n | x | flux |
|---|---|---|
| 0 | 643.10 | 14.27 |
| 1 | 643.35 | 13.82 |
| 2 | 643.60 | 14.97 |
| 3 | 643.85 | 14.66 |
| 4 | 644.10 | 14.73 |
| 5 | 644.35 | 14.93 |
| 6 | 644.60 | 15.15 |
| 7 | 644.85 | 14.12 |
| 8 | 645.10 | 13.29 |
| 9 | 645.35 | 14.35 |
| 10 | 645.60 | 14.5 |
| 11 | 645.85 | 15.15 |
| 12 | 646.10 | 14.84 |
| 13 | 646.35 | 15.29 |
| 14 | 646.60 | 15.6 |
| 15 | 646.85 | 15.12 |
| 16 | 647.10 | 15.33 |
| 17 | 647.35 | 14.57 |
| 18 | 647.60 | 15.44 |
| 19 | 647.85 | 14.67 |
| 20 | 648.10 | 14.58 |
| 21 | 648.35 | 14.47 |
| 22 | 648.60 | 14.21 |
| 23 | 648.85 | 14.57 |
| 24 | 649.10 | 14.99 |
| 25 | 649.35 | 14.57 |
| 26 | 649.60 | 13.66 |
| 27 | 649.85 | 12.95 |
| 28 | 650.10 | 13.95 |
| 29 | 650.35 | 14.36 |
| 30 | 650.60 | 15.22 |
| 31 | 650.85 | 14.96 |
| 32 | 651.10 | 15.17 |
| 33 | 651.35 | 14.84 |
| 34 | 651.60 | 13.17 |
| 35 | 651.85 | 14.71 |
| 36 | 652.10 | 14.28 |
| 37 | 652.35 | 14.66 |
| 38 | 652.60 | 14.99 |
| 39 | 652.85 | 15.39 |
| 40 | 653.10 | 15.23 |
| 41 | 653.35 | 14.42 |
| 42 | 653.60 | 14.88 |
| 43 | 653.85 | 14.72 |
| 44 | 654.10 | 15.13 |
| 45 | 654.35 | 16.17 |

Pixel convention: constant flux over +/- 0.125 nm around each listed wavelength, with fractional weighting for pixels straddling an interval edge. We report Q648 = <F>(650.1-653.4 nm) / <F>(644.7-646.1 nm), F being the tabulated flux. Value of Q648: 1.02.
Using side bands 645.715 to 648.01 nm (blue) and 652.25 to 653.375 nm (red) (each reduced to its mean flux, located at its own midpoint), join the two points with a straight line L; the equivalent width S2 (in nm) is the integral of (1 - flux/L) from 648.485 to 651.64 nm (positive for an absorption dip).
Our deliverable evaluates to 0.14 nm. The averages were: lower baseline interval 15.1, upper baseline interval 15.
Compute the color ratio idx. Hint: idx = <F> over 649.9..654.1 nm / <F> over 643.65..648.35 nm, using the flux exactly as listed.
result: 1.0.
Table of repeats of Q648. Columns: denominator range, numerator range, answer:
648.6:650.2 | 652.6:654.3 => 1.06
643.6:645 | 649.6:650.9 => 0.96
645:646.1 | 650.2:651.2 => 1.03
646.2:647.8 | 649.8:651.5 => 0.96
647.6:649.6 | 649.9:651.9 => 0.99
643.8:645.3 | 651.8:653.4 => 1.03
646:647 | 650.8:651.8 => 0.95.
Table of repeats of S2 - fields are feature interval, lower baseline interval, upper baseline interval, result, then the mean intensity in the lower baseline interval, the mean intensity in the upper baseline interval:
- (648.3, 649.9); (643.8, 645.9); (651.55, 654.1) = 0.04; 14.5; 14.7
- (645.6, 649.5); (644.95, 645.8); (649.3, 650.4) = -0.25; 14.1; 13.8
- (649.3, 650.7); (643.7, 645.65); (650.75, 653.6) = 0.05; 14.5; 14.7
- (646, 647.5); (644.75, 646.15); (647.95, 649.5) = -0.07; 14.4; 14.6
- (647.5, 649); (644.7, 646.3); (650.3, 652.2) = -0.01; 14.4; 14.6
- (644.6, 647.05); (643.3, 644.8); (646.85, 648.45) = 0.01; 14.7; 14.9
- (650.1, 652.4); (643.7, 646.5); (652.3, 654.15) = 0.05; 14.6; 14.9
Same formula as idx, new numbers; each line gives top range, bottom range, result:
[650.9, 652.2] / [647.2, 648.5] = 0.98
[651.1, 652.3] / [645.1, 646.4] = 0.98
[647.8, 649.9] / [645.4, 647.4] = 0.95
